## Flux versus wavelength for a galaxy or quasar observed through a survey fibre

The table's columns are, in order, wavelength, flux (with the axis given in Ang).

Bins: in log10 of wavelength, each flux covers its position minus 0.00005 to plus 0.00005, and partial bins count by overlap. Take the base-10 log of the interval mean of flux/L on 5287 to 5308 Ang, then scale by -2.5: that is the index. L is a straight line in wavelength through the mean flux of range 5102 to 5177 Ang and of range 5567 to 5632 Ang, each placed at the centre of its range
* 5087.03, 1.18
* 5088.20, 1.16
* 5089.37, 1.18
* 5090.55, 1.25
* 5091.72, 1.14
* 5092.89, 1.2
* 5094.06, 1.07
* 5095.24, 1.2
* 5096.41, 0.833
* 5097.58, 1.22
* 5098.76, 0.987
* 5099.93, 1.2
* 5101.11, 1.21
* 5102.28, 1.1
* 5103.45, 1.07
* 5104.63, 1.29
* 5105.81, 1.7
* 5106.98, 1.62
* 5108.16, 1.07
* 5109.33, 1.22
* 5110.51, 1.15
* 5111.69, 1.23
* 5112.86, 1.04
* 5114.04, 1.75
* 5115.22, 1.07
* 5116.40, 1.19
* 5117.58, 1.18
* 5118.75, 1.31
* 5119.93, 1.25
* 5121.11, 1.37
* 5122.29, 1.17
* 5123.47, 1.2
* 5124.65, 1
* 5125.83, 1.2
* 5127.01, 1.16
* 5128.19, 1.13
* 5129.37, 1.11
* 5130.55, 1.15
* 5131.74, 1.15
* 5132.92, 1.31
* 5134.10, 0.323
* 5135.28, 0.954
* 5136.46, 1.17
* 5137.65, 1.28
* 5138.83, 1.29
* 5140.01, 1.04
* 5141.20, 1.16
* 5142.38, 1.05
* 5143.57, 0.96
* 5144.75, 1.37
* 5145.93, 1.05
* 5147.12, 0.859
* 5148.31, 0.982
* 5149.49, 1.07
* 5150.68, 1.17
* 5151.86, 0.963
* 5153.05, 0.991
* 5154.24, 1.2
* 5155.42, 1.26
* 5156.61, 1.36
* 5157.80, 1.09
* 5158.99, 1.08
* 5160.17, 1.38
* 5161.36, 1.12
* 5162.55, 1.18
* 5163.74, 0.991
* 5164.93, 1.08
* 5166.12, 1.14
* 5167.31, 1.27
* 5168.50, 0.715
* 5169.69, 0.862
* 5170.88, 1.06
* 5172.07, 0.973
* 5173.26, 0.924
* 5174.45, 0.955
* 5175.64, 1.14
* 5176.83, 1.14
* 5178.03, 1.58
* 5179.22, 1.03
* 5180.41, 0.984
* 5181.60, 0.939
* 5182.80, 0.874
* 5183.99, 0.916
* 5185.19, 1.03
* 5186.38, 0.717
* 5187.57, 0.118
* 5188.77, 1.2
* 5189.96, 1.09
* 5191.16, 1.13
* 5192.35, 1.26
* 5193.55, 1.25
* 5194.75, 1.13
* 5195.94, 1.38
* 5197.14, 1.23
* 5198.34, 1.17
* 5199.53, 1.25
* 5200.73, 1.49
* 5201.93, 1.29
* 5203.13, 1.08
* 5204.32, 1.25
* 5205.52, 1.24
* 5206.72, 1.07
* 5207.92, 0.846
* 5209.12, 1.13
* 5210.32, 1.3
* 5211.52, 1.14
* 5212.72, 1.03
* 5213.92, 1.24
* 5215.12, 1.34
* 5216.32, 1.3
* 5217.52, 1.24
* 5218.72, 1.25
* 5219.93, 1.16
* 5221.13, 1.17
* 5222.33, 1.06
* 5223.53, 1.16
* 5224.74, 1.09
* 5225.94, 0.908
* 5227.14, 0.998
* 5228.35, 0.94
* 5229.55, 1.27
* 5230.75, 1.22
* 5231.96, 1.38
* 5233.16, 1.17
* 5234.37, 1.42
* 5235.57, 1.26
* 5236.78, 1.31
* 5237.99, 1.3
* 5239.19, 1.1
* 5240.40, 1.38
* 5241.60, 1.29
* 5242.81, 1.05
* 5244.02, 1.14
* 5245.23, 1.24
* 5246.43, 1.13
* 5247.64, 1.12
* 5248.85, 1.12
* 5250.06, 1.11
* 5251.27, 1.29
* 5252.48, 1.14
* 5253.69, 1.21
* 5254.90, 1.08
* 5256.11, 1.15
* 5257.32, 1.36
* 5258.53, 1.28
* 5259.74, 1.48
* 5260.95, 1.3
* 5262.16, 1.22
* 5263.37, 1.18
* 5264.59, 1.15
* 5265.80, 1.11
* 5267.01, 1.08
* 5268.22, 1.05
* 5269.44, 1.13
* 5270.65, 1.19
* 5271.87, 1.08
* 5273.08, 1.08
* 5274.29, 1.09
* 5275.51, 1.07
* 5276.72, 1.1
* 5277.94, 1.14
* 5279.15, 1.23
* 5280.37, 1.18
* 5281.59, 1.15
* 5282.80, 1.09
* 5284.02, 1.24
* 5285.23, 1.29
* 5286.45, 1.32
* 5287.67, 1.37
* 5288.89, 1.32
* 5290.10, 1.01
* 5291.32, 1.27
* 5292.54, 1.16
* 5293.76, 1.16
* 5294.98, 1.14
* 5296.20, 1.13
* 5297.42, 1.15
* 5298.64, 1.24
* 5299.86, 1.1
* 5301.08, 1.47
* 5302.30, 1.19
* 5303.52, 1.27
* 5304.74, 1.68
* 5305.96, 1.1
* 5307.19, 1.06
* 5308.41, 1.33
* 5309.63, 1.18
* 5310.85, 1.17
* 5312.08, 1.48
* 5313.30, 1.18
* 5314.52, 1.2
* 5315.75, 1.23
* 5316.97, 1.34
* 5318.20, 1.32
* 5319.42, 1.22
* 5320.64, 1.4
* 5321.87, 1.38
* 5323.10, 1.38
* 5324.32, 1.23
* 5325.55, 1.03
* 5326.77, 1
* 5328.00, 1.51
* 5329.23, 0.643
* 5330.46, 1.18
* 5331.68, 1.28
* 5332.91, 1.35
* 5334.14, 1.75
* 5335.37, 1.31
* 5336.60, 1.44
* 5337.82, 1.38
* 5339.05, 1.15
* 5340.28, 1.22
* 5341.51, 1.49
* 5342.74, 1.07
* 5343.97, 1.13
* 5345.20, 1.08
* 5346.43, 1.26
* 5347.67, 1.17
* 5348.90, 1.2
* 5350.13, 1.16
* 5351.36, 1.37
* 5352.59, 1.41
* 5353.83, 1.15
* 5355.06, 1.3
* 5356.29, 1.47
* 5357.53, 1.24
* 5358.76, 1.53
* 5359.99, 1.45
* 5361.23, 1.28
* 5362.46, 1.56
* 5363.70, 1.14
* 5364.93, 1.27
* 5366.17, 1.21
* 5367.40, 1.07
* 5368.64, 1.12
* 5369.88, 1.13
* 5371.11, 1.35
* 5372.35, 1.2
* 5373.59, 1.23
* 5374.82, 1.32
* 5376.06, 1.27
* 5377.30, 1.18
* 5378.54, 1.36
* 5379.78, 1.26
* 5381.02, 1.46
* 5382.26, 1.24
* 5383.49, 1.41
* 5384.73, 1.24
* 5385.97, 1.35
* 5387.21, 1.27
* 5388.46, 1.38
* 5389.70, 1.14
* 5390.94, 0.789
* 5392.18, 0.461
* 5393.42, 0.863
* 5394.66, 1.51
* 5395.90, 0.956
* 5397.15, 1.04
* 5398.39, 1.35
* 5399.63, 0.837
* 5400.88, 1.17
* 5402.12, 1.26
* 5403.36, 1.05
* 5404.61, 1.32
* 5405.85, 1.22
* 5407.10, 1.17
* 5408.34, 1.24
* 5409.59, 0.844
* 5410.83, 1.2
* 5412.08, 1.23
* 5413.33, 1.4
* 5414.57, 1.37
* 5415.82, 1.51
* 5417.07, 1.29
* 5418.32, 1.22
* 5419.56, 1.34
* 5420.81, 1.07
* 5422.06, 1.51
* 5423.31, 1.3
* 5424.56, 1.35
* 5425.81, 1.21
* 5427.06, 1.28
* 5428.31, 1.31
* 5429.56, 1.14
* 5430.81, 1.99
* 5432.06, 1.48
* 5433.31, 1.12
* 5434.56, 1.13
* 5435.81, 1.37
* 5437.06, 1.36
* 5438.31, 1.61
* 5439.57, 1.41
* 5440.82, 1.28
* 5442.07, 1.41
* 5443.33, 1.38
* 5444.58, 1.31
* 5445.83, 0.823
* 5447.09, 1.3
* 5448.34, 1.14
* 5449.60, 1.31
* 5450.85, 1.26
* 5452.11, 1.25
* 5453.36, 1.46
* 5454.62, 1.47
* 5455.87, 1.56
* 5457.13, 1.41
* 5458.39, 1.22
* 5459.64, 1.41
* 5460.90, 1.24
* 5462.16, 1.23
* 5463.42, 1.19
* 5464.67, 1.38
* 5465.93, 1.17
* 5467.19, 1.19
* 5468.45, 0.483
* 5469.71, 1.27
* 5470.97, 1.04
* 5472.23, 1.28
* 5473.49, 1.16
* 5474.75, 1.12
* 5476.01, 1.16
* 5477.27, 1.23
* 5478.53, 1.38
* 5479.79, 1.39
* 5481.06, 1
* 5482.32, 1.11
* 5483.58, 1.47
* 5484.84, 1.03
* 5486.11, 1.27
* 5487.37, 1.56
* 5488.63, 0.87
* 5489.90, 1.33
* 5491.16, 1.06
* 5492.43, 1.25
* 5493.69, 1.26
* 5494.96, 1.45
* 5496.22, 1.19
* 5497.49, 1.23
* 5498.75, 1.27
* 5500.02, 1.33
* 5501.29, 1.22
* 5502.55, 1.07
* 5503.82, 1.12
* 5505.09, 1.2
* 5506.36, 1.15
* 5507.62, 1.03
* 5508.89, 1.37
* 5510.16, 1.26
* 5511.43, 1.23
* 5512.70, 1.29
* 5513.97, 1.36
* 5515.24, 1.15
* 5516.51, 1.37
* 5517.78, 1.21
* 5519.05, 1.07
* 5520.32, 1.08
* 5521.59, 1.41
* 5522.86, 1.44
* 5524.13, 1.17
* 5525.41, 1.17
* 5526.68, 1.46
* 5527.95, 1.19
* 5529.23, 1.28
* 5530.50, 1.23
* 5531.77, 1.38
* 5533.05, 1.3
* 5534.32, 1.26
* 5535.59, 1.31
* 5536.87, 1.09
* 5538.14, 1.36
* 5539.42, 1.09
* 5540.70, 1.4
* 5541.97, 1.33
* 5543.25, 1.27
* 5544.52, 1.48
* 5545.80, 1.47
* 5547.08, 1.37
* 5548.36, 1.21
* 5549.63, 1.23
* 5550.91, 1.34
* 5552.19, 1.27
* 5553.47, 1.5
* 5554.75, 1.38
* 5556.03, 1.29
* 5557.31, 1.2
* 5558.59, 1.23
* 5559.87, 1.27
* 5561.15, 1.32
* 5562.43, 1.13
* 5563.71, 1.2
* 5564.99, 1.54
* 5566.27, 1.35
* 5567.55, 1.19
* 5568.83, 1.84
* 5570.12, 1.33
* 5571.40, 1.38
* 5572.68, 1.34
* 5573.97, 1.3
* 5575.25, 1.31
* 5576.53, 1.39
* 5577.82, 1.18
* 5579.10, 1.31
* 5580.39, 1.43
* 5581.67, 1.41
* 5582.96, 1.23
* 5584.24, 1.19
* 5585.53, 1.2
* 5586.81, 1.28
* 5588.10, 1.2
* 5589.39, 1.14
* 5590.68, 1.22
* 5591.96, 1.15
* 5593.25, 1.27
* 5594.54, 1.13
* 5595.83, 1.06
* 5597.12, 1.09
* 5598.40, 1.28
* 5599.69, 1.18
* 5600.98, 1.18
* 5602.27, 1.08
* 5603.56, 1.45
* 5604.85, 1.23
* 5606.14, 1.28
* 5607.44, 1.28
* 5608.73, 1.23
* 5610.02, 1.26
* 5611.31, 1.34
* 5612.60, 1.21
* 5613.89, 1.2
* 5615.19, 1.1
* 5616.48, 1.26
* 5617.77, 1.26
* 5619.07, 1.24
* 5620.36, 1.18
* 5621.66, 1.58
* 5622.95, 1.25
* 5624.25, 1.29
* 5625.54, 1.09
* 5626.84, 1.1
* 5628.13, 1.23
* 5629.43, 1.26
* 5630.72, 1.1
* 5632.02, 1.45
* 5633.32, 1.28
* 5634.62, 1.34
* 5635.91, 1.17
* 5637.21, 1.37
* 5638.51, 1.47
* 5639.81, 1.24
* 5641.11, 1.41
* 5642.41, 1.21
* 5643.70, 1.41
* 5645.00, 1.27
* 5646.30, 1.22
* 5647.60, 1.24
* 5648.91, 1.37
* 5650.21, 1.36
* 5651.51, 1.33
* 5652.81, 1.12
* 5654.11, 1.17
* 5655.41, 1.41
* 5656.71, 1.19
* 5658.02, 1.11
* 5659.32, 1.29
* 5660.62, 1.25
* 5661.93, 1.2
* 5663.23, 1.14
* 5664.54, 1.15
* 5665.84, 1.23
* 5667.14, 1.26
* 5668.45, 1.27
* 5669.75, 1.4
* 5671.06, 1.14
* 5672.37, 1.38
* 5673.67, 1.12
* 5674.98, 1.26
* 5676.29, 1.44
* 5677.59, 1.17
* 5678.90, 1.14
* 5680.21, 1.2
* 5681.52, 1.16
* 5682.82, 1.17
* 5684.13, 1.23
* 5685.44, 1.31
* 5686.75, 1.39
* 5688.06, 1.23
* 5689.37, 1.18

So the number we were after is -0.043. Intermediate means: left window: 1.14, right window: 1.26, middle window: 1.23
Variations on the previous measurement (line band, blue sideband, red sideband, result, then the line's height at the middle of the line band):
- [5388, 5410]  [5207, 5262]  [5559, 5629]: 0.13 mag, 1.22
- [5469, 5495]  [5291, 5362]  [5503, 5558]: 0.05 mag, 1.27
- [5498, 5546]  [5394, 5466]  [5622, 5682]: 0.01 mag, 1.27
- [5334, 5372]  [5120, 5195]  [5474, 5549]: -0.09 mag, 1.17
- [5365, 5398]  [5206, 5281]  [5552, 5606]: 0.03 mag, 1.22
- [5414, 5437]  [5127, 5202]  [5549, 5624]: -0.11 mag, 1.2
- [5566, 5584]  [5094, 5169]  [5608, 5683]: -0.10 mag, 1.24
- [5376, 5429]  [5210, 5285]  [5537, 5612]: 0.01 mag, 1.23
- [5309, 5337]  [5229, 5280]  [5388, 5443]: -0.05 mag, 1.21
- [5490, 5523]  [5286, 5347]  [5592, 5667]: 0.01 mag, 1.25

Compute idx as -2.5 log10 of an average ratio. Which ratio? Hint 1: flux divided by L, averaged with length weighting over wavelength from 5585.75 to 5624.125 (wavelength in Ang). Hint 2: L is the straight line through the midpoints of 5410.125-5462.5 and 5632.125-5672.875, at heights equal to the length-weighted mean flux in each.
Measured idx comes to 0.05 mag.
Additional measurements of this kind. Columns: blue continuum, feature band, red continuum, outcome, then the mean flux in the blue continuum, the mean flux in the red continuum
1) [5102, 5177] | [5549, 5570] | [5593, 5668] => -0.083 mag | 1.14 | 1.25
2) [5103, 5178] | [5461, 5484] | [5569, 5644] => 0.043 mag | 1.14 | 1.26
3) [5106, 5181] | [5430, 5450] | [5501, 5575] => -0.076 mag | 1.13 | 1.28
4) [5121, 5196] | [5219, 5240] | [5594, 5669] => -0.069 mag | 1.08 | 1.25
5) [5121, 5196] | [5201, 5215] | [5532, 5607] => -0.057 mag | 1.08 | 1.28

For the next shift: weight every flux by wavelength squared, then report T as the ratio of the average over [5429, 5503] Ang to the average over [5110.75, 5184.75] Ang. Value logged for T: 1.28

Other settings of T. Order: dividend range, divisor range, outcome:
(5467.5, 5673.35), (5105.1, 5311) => 1.24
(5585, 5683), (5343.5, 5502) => 1.08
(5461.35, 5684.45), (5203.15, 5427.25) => 1.13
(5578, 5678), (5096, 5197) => 1.34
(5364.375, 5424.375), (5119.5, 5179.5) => 1.20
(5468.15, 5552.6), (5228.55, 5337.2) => 1.10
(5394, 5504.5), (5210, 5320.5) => 1.12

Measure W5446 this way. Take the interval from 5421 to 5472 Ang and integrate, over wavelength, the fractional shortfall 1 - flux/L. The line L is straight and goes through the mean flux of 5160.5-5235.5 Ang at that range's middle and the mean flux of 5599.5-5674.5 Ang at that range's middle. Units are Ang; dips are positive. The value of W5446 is -4.14 Ang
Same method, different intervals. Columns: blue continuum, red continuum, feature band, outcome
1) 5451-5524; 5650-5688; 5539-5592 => -3.1 Ang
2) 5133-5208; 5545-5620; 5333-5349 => -1.7 Ang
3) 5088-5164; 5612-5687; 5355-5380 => -1.7 Ang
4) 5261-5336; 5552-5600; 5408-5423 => -0.3 Ang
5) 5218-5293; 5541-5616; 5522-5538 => -0.2 Ang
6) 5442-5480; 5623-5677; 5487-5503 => 0.1 Ang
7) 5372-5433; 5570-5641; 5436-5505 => -0.3 Ang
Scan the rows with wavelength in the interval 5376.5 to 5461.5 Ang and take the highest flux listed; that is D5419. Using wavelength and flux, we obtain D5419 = 1.99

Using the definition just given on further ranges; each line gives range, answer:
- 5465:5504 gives 1.56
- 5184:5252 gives 1.49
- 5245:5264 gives 1.48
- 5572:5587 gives 1.43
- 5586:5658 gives 1.58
